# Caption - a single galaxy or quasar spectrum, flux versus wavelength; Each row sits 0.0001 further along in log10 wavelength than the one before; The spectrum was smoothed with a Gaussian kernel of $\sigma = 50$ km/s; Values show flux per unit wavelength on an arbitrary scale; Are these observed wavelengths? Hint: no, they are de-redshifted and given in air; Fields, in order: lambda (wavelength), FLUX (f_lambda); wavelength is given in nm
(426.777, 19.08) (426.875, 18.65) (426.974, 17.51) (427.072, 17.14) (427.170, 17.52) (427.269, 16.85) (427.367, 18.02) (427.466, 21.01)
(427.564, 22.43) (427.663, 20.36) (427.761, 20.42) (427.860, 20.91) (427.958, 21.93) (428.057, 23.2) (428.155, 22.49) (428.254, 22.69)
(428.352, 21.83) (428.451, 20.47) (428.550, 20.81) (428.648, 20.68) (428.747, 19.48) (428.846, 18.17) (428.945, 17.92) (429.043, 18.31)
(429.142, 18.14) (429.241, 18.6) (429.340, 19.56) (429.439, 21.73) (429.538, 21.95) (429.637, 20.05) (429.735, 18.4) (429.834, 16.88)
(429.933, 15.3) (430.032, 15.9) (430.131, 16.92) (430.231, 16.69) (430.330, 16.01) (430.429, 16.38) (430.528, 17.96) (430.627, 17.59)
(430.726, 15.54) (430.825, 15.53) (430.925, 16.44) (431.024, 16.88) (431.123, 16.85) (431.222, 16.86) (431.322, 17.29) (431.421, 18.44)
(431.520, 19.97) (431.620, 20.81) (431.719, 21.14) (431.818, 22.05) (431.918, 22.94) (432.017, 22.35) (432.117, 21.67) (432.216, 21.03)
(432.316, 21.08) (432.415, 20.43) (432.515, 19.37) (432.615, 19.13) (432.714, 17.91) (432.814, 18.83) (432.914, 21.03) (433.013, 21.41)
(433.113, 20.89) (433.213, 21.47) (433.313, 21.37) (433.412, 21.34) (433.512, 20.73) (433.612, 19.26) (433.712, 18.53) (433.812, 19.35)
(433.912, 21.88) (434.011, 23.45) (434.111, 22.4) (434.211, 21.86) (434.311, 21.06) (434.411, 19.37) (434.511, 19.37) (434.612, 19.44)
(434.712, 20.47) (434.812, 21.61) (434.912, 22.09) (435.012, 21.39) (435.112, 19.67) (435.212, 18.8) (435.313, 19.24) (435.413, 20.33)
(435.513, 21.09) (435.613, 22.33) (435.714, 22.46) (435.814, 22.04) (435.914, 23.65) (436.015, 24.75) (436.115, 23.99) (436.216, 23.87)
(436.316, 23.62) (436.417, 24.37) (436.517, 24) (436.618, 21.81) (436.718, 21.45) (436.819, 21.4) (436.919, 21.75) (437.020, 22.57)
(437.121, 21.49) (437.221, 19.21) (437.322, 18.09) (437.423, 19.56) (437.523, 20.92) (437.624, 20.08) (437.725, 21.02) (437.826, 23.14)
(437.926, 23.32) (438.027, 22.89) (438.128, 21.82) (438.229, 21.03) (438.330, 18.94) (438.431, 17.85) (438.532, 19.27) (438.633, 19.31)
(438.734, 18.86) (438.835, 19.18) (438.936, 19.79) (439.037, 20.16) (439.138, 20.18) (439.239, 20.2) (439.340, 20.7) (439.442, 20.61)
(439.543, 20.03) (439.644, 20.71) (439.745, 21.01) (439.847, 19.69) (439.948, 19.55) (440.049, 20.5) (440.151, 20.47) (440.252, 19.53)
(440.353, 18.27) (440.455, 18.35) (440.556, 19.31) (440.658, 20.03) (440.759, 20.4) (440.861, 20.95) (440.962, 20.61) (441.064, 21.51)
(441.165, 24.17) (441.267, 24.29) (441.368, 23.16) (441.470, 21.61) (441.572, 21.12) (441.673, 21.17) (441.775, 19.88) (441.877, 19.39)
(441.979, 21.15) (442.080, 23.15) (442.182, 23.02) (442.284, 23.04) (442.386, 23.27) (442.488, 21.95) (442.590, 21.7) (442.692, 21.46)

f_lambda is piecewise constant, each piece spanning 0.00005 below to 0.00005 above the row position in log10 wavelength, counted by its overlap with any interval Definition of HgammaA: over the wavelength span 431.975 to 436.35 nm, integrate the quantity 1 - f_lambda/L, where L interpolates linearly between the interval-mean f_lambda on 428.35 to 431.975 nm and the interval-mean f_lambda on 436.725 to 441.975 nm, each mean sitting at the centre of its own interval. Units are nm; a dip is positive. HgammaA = -0.371 nm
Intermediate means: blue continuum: 18.5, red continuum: 20.6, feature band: 21.1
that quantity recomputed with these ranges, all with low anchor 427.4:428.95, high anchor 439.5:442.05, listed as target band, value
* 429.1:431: 0.30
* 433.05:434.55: 0.00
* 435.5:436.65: -0.14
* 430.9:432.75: 0.11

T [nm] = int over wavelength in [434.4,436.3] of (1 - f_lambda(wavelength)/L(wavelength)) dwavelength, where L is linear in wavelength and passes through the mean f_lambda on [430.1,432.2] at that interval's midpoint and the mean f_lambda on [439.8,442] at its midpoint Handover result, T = -0.20 nm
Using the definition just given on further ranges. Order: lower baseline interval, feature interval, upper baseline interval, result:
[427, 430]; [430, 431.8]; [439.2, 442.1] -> 0.220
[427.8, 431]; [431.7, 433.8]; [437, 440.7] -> -0.141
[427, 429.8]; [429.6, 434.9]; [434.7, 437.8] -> 0.360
